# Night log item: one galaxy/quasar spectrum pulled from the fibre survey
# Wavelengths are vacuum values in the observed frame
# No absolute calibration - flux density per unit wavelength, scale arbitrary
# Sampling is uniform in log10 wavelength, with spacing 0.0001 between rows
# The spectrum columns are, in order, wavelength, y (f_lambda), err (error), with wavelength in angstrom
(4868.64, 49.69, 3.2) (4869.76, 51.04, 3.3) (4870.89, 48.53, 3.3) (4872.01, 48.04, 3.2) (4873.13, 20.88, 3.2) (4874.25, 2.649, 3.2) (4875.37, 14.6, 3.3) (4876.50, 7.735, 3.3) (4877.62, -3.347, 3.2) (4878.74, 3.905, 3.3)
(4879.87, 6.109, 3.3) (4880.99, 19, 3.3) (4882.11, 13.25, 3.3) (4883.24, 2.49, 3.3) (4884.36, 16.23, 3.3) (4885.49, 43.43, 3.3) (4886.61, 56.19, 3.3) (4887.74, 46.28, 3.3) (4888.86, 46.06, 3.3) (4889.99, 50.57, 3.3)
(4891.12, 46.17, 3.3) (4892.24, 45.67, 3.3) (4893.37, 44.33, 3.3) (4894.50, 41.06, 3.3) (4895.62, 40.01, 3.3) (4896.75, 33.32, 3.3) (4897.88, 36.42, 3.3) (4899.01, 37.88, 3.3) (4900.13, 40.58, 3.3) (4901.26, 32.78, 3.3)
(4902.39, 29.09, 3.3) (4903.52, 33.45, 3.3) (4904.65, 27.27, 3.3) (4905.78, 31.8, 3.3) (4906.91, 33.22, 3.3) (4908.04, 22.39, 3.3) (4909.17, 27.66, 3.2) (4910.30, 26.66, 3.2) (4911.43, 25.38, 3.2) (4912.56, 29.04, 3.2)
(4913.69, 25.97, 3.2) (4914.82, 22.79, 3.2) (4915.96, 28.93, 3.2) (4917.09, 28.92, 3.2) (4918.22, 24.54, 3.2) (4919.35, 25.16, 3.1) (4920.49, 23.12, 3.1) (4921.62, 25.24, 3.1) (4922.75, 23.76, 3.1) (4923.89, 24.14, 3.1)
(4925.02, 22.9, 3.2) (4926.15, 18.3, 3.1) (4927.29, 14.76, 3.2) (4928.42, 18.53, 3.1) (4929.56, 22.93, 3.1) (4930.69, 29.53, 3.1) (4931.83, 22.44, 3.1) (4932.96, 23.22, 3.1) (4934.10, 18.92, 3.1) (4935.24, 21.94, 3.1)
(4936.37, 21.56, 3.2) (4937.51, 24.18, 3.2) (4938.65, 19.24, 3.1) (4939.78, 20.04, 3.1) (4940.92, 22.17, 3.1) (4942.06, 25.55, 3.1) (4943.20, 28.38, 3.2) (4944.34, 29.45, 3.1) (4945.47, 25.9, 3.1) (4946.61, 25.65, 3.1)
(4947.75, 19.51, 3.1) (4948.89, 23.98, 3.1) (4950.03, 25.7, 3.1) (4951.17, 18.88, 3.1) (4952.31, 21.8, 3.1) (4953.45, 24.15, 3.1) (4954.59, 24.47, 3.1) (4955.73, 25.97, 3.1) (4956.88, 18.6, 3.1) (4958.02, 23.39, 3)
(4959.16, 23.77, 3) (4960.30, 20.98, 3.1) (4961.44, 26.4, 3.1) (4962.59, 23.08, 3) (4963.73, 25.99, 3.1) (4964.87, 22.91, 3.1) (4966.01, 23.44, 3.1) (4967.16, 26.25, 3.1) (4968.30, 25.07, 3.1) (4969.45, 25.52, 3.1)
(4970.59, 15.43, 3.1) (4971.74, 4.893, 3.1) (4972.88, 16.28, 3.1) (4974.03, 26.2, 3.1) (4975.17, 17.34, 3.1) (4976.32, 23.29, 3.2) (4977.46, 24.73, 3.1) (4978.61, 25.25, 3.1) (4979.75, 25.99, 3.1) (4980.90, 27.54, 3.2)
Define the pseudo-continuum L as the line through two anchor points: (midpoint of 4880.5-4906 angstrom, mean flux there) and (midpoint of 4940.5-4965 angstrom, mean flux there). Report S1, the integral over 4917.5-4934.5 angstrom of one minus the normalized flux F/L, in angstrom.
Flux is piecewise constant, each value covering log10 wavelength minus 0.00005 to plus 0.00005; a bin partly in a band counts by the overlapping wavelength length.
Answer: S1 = 3.8 angstrom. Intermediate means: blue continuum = 35.5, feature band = 22.6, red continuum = 24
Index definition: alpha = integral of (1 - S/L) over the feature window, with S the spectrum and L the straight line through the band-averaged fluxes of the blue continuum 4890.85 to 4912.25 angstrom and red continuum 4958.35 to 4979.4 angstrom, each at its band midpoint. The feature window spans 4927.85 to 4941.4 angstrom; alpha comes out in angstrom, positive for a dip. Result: 3.0 angstrom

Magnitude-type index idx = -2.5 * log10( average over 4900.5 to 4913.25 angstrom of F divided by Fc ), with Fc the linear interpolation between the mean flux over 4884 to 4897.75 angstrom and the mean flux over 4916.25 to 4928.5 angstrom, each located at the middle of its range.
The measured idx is 0.12 mag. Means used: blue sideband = 42.6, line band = 29.1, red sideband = 23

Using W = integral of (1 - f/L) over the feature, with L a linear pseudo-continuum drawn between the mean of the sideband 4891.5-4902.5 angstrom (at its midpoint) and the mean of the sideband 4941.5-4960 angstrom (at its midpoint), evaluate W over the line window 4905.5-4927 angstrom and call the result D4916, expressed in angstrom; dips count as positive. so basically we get 5.1 angstrom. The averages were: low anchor 38.6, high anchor 24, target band 25.6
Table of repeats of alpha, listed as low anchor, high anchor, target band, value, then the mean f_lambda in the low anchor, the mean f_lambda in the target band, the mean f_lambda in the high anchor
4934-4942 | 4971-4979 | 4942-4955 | -2.12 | 21.6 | 24.4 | 19.5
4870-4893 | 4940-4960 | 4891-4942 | -4.19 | 27.2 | 27.7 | 23.8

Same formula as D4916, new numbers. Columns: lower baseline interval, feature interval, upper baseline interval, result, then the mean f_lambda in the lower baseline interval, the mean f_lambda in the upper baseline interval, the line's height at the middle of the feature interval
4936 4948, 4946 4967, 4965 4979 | -0.7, 23.9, 21.1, 22.6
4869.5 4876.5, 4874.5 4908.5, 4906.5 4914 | -2.6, 28.2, 27.1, 27.7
